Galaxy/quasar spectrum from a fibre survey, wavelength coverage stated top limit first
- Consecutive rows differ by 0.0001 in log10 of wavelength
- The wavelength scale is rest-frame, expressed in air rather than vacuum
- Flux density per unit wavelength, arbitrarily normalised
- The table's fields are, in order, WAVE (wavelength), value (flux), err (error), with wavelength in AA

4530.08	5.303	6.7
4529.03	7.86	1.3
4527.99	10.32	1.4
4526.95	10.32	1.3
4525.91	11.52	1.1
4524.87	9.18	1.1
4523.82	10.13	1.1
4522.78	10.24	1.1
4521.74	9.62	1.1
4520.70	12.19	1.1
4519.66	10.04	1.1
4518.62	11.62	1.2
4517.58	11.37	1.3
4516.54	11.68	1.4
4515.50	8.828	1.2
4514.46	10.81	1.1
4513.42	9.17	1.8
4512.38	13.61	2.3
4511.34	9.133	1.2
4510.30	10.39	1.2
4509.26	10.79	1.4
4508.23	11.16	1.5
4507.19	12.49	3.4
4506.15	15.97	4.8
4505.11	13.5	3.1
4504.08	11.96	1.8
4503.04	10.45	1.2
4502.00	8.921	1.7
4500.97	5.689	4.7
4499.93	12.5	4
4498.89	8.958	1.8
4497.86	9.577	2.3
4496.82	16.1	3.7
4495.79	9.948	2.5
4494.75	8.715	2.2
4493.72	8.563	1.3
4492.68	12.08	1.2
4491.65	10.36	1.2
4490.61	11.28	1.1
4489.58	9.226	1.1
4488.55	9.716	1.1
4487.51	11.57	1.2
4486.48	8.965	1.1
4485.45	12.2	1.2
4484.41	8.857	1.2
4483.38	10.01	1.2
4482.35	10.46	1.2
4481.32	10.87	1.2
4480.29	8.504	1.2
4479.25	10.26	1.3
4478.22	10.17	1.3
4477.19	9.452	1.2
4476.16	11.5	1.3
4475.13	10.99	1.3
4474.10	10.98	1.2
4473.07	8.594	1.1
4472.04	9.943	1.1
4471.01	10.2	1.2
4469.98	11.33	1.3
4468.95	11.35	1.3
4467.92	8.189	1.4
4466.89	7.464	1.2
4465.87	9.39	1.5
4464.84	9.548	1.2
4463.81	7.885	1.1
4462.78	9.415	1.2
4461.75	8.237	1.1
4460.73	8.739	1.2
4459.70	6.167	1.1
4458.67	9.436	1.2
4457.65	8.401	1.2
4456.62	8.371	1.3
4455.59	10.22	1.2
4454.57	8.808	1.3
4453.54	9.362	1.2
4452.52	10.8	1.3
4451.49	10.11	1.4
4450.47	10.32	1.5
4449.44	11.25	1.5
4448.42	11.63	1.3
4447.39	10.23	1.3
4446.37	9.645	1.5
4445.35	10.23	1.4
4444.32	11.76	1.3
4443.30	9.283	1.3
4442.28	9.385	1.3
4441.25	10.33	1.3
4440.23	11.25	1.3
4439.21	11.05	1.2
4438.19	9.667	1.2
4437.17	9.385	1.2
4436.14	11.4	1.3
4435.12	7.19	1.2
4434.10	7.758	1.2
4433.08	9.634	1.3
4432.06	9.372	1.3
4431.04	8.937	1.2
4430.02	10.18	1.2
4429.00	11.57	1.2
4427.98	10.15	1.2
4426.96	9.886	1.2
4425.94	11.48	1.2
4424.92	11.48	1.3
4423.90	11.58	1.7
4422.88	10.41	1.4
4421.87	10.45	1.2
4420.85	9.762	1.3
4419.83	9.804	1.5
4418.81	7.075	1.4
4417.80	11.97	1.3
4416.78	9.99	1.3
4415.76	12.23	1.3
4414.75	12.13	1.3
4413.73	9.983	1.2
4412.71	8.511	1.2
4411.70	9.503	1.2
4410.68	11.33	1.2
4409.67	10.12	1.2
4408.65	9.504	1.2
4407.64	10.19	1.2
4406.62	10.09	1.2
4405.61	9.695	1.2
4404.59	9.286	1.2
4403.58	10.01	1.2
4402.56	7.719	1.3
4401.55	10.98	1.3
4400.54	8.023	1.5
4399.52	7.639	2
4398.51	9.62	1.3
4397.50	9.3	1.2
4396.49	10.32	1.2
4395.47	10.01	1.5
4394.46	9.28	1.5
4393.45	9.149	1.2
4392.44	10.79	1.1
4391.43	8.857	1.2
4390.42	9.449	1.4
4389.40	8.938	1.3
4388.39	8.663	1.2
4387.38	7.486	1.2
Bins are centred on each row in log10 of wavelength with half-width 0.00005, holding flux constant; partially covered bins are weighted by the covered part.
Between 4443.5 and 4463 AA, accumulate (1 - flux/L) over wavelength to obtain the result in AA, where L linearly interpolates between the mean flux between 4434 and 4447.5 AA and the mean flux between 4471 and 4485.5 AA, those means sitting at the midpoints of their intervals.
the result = 0.7 AA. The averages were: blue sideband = 9.96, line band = 9.64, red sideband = 10.1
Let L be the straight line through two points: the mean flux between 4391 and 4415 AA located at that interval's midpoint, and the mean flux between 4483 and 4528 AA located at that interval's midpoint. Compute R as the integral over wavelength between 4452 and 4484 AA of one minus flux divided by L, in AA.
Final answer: 2.45 AA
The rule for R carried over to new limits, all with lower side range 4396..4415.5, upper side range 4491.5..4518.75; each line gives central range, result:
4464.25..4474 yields 0.81 AA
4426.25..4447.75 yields 0.34 AA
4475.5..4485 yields 0.50 AA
